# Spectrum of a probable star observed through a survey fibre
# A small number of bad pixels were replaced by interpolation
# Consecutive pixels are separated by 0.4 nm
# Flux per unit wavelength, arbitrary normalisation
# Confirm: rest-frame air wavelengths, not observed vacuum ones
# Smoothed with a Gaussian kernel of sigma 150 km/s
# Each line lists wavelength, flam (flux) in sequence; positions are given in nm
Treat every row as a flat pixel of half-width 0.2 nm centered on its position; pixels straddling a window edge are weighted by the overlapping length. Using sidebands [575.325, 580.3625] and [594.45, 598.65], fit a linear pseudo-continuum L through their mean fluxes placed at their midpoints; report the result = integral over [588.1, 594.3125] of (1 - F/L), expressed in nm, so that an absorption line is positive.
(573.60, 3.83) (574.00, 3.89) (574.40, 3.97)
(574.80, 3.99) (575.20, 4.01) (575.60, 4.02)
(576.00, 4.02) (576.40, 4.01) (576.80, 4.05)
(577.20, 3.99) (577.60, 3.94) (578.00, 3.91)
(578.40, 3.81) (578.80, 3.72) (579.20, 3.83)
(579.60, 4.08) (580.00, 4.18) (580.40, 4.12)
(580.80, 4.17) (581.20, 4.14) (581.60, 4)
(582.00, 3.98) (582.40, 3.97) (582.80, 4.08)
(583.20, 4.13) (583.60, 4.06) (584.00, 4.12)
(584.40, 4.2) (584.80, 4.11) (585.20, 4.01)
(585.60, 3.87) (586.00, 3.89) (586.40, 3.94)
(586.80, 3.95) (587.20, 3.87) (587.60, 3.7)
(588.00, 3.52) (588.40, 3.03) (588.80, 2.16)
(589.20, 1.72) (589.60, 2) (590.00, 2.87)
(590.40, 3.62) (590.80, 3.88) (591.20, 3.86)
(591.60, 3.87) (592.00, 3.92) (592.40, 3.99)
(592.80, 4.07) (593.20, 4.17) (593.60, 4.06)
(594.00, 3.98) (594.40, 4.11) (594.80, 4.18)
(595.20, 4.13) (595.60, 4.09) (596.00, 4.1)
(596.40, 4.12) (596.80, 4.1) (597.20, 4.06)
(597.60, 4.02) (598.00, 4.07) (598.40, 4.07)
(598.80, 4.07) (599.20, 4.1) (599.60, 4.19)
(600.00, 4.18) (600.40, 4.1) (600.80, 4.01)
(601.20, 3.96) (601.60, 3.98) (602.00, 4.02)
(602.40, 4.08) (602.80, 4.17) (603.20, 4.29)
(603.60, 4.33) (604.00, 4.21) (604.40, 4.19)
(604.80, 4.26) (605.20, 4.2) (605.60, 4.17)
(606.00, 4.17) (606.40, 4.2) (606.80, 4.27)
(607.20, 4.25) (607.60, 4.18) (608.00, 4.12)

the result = 0.97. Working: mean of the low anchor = 3.97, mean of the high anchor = 4.09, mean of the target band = 3.43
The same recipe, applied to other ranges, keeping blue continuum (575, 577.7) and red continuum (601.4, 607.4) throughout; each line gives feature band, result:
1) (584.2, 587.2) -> 0.06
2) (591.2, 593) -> 0.07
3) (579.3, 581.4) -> -0.05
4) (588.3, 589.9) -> 0.73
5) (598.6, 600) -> 0.01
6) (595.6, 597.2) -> 0.01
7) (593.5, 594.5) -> 0.02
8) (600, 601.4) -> 0.04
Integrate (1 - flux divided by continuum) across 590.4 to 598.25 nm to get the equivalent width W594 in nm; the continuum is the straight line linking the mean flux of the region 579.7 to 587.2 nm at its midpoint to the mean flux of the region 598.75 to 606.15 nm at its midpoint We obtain 0.14 nm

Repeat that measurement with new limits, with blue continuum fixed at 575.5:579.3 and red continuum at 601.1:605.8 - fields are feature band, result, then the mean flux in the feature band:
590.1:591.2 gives 0.10 nm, 3.69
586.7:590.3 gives 0.94 nm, 2.97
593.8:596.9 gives -0.01 nm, 4.1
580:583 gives -0.08 nm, 4.07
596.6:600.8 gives 0.03 nm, 4.09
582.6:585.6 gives -0.07 nm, 4.09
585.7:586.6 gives 0.02 nm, 3.91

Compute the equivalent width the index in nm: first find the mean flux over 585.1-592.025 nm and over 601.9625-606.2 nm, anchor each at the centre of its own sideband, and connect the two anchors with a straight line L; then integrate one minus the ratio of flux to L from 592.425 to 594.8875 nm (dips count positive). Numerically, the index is -0.281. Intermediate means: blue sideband 3.41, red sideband 4.2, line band 4.08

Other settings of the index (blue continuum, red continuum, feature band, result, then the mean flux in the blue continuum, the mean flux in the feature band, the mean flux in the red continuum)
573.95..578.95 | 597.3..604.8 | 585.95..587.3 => 0.03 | 3.95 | 3.92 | 4.12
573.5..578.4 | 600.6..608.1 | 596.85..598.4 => 0.02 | 3.97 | 4.06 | 4.16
